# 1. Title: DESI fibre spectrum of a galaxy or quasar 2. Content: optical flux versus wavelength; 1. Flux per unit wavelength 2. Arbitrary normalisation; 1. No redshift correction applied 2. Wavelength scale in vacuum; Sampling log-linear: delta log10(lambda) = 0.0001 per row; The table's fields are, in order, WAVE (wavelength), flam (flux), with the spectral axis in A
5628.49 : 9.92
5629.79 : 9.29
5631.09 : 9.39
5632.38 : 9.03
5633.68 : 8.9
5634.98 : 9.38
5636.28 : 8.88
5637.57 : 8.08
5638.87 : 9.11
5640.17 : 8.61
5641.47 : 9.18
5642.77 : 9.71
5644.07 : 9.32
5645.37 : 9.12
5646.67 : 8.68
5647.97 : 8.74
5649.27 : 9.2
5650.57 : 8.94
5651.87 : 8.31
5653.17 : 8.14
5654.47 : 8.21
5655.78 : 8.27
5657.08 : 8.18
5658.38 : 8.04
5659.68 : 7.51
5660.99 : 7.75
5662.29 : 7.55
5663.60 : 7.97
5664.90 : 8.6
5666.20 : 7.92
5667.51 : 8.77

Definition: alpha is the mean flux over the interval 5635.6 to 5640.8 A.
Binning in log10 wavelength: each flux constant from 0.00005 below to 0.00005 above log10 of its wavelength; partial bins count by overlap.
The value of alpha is 8.68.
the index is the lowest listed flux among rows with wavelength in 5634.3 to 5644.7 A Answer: 8.08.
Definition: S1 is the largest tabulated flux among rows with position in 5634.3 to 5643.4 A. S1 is 9.71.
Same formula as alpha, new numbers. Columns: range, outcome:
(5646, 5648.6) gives 8.71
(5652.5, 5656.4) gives 8.2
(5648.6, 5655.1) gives 8.57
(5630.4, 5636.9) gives 9.11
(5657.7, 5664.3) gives 7.77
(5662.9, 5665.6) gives 8.27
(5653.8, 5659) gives 8.17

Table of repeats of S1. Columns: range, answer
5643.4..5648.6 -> 9.32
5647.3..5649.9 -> 9.2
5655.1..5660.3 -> 8.27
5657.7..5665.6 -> 8.6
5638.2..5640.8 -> 9.11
